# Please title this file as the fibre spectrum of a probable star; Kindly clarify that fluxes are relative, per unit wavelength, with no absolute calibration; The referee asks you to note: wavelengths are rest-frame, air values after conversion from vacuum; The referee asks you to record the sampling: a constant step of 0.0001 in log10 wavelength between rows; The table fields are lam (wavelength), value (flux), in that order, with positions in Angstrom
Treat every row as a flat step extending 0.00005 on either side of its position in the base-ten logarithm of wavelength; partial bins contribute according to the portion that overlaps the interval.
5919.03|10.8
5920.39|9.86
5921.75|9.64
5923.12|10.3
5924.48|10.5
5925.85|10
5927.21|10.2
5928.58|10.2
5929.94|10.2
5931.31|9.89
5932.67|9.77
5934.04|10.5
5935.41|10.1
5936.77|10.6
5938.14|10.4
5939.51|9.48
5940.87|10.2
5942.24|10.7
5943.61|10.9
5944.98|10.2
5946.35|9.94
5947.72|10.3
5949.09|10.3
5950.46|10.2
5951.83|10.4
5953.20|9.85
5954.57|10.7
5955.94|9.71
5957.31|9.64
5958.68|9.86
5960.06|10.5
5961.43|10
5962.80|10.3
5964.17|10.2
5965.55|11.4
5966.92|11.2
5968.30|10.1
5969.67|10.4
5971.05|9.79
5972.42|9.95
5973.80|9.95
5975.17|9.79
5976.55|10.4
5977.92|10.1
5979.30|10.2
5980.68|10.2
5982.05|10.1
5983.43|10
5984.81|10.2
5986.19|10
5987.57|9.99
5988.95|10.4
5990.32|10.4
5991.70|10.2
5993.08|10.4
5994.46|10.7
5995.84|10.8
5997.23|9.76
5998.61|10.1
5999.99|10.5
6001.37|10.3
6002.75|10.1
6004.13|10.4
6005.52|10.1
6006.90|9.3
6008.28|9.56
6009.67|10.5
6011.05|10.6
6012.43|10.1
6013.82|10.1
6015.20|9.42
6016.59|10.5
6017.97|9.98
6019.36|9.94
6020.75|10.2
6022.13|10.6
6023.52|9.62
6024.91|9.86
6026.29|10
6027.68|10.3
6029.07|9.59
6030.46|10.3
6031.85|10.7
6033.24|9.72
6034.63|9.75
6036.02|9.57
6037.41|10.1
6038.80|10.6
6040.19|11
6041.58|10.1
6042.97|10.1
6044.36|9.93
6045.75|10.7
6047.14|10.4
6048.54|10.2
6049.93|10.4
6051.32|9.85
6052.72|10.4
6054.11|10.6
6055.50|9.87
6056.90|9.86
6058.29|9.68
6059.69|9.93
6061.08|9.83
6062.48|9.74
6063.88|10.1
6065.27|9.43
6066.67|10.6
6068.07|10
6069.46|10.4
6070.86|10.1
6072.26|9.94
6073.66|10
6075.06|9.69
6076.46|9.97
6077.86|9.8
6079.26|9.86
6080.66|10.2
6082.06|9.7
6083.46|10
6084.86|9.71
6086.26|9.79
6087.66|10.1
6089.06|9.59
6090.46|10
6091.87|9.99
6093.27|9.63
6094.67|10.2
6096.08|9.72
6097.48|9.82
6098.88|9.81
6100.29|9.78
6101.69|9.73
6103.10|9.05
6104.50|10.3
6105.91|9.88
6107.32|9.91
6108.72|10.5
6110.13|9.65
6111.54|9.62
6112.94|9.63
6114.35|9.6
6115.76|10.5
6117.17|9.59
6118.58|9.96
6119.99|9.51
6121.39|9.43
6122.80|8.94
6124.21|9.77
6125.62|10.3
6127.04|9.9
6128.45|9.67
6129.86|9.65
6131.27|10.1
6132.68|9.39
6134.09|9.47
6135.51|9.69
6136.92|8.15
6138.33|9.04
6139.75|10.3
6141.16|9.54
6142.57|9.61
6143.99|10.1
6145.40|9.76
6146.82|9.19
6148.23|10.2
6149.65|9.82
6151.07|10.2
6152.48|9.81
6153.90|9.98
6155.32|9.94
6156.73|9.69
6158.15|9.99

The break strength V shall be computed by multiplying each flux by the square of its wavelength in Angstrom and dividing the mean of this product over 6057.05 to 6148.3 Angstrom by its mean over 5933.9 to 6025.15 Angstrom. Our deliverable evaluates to 1.0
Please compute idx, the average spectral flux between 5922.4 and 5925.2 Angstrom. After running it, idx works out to 10.4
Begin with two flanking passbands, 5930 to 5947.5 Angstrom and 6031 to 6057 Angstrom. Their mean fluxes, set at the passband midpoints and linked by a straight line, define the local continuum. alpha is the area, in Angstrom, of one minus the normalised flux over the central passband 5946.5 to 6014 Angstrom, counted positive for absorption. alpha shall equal 0.1 Angstrom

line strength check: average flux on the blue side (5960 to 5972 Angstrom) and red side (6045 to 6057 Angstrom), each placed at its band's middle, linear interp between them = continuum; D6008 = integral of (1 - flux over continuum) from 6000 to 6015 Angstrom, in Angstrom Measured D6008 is 0.4 Angstrom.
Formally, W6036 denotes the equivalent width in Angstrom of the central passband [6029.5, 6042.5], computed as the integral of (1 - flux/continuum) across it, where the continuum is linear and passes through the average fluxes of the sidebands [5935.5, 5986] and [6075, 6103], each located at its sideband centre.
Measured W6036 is -0.25 Angstrom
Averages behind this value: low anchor 10.2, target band 10.2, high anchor 9.84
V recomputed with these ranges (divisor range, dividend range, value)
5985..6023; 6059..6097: 1.00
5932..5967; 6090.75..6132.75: 1.01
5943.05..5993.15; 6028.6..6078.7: 1.02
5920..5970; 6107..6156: 1.01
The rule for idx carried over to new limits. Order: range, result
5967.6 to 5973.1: 10.1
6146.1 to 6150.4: 9.72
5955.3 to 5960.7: 9.92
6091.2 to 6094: 9.83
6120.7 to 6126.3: 9.61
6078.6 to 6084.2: 9.94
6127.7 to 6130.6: 9.68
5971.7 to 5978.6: 10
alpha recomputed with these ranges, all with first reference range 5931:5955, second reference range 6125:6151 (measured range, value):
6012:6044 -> -0.3 Angstrom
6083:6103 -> 0.0 Angstrom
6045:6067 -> -0.4 Angstrom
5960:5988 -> -0.2 Angstrom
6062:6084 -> -0.2 Angstrom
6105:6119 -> -0.2 Angstrom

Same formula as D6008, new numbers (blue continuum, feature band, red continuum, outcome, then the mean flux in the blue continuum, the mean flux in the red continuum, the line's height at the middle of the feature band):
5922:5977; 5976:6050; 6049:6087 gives -0.55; 10.2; 9.98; 10.1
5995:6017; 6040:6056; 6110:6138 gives -0.53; 10.1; 9.62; 9.95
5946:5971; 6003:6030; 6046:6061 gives 0.38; 10.3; 10.1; 10.2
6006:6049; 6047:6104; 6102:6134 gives -0.06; 10.1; 9.76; 9.92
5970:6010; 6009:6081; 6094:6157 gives -0.79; 10.1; 9.74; 9.98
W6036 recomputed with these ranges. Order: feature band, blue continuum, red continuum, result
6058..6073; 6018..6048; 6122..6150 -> 0.0 Angstrom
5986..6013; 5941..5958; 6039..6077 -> -0.1 Angstrom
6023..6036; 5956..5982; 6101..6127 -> 0.1 Angstrom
